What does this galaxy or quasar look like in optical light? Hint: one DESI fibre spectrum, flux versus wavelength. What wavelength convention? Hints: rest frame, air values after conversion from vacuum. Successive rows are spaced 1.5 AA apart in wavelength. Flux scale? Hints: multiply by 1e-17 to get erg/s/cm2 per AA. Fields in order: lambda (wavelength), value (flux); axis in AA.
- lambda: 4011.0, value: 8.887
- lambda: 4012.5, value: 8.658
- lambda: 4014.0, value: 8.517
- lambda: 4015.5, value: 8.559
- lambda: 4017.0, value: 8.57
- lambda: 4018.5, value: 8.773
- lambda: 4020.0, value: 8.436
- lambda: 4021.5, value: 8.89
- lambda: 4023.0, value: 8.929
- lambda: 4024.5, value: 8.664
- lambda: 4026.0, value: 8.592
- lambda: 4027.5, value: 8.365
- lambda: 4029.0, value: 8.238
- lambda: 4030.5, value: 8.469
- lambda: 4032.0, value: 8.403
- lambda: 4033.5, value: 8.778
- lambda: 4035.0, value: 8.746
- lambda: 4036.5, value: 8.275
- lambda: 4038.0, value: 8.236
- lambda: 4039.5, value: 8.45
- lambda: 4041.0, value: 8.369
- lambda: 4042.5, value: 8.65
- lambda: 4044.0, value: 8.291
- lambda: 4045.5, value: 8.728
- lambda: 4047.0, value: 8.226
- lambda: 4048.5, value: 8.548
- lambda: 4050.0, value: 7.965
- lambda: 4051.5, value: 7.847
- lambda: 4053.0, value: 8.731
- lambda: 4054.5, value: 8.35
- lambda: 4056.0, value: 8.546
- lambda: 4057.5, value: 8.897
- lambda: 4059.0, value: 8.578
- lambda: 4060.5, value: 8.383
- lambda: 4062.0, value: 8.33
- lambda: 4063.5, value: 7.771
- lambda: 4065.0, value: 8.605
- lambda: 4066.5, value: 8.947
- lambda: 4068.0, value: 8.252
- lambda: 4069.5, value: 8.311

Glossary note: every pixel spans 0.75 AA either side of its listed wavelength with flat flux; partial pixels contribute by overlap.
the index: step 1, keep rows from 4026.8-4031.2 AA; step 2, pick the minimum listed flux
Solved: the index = 8.238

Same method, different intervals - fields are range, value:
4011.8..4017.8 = 8.517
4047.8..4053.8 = 7.847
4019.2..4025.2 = 8.436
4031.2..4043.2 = 8.236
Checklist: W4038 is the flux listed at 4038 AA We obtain 8.236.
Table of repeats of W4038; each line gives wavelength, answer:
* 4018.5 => 8.773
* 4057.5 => 8.897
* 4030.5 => 8.469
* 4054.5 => 8.35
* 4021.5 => 8.89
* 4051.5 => 7.847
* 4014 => 8.517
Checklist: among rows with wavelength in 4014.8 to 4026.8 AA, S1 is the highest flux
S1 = 8.929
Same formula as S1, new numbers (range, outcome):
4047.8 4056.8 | 8.731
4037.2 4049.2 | 8.728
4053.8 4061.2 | 8.897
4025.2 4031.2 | 8.592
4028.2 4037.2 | 8.778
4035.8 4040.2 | 8.45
